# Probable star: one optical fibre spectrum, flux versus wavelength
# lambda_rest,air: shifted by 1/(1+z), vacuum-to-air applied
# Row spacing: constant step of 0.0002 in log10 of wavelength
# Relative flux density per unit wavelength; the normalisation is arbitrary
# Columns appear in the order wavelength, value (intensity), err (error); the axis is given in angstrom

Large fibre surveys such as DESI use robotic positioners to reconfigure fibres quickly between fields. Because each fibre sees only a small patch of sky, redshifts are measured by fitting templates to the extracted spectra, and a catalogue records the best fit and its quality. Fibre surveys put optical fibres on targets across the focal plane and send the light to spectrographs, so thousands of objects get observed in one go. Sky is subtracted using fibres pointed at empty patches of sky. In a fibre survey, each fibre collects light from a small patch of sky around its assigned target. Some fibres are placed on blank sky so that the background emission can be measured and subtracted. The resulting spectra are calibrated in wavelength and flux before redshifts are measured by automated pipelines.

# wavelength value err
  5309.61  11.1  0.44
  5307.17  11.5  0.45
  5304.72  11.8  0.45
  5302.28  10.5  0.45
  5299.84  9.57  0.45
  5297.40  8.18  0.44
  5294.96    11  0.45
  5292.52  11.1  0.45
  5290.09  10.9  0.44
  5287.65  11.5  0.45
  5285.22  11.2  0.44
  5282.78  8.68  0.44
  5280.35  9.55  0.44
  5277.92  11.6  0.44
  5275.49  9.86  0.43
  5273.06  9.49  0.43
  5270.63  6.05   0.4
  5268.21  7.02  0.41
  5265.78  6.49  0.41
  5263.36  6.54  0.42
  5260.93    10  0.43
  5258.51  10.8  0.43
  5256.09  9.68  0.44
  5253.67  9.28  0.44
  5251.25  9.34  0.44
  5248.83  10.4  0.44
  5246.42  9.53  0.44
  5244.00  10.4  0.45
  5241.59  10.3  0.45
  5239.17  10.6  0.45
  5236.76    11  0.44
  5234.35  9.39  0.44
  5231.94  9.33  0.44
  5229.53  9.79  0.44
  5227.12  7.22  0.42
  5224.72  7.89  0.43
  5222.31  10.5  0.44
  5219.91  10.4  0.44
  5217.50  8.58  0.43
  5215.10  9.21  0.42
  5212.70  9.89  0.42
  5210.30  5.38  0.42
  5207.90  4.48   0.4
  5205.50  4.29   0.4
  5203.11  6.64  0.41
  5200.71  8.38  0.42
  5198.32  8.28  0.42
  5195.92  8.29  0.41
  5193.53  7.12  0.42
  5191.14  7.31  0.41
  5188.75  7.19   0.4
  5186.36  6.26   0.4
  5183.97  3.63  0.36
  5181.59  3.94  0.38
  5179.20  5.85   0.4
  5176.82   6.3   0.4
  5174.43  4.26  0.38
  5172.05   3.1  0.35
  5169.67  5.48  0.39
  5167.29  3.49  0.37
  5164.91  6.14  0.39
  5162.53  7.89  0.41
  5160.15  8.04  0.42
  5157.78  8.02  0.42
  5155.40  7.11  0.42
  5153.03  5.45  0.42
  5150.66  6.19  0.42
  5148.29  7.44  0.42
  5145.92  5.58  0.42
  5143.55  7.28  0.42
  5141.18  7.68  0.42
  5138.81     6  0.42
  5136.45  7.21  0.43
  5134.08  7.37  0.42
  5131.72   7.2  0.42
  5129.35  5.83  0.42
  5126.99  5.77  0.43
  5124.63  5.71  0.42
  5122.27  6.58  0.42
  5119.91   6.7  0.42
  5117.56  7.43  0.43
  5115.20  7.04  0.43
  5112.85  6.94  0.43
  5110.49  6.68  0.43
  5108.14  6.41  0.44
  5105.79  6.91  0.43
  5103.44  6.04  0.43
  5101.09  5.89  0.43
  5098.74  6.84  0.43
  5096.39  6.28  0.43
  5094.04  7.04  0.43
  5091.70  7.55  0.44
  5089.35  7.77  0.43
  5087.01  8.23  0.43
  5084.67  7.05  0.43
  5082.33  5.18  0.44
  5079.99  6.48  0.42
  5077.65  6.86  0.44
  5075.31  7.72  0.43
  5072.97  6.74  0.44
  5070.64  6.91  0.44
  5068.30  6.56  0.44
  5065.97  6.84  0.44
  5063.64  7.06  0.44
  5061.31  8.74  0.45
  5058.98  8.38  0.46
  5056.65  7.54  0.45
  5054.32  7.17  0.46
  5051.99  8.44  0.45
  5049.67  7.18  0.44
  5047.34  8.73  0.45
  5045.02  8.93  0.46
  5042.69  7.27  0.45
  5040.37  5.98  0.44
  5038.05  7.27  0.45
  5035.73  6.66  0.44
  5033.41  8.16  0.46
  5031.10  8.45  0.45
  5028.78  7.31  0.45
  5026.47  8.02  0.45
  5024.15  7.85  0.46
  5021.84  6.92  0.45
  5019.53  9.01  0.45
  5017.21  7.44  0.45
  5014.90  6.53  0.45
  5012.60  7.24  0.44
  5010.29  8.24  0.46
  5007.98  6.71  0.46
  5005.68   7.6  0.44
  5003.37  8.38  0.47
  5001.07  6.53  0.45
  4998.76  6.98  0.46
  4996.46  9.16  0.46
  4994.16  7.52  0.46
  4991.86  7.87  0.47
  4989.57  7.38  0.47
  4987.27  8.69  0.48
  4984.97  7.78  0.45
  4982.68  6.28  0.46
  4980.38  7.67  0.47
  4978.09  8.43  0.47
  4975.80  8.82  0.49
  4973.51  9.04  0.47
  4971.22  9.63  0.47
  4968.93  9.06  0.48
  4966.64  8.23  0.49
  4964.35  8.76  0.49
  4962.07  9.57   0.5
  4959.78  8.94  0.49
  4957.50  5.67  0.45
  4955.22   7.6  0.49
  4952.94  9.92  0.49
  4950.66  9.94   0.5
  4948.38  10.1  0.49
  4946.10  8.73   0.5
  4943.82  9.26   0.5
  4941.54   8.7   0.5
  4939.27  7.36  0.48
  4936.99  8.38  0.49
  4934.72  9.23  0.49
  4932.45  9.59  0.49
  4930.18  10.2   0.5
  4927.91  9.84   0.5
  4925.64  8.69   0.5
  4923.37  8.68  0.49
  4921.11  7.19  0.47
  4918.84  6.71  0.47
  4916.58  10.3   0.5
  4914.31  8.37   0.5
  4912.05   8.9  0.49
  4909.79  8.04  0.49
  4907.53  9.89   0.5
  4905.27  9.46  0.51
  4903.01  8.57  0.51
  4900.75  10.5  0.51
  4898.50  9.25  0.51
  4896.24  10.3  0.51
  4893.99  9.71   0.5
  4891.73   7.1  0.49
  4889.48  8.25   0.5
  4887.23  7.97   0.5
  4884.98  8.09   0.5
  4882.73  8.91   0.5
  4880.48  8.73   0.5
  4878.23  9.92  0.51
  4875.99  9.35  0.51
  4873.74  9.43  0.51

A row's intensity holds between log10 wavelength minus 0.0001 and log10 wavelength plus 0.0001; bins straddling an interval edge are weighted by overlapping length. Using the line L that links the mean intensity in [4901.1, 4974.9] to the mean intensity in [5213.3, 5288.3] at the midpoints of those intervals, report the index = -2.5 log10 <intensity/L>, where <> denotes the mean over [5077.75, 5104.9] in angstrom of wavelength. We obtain 0.32 mag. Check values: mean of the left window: 8.85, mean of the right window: 9.4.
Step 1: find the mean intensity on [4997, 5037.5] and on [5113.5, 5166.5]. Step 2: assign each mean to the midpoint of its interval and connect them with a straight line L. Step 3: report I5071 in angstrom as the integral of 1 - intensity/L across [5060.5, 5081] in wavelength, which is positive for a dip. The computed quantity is 0.4 angstrom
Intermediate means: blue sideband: 7.55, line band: 7.08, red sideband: 6.78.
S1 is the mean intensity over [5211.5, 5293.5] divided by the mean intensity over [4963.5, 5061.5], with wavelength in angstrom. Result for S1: 1.2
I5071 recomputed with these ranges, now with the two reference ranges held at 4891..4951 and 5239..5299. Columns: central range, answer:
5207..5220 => 2.2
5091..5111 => 5.8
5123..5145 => 6.3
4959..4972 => 0.1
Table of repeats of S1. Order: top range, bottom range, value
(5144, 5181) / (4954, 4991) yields 0.73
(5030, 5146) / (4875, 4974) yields 0.79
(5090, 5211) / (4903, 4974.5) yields 0.72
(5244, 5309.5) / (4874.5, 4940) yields 1.09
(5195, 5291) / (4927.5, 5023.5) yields 1.08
